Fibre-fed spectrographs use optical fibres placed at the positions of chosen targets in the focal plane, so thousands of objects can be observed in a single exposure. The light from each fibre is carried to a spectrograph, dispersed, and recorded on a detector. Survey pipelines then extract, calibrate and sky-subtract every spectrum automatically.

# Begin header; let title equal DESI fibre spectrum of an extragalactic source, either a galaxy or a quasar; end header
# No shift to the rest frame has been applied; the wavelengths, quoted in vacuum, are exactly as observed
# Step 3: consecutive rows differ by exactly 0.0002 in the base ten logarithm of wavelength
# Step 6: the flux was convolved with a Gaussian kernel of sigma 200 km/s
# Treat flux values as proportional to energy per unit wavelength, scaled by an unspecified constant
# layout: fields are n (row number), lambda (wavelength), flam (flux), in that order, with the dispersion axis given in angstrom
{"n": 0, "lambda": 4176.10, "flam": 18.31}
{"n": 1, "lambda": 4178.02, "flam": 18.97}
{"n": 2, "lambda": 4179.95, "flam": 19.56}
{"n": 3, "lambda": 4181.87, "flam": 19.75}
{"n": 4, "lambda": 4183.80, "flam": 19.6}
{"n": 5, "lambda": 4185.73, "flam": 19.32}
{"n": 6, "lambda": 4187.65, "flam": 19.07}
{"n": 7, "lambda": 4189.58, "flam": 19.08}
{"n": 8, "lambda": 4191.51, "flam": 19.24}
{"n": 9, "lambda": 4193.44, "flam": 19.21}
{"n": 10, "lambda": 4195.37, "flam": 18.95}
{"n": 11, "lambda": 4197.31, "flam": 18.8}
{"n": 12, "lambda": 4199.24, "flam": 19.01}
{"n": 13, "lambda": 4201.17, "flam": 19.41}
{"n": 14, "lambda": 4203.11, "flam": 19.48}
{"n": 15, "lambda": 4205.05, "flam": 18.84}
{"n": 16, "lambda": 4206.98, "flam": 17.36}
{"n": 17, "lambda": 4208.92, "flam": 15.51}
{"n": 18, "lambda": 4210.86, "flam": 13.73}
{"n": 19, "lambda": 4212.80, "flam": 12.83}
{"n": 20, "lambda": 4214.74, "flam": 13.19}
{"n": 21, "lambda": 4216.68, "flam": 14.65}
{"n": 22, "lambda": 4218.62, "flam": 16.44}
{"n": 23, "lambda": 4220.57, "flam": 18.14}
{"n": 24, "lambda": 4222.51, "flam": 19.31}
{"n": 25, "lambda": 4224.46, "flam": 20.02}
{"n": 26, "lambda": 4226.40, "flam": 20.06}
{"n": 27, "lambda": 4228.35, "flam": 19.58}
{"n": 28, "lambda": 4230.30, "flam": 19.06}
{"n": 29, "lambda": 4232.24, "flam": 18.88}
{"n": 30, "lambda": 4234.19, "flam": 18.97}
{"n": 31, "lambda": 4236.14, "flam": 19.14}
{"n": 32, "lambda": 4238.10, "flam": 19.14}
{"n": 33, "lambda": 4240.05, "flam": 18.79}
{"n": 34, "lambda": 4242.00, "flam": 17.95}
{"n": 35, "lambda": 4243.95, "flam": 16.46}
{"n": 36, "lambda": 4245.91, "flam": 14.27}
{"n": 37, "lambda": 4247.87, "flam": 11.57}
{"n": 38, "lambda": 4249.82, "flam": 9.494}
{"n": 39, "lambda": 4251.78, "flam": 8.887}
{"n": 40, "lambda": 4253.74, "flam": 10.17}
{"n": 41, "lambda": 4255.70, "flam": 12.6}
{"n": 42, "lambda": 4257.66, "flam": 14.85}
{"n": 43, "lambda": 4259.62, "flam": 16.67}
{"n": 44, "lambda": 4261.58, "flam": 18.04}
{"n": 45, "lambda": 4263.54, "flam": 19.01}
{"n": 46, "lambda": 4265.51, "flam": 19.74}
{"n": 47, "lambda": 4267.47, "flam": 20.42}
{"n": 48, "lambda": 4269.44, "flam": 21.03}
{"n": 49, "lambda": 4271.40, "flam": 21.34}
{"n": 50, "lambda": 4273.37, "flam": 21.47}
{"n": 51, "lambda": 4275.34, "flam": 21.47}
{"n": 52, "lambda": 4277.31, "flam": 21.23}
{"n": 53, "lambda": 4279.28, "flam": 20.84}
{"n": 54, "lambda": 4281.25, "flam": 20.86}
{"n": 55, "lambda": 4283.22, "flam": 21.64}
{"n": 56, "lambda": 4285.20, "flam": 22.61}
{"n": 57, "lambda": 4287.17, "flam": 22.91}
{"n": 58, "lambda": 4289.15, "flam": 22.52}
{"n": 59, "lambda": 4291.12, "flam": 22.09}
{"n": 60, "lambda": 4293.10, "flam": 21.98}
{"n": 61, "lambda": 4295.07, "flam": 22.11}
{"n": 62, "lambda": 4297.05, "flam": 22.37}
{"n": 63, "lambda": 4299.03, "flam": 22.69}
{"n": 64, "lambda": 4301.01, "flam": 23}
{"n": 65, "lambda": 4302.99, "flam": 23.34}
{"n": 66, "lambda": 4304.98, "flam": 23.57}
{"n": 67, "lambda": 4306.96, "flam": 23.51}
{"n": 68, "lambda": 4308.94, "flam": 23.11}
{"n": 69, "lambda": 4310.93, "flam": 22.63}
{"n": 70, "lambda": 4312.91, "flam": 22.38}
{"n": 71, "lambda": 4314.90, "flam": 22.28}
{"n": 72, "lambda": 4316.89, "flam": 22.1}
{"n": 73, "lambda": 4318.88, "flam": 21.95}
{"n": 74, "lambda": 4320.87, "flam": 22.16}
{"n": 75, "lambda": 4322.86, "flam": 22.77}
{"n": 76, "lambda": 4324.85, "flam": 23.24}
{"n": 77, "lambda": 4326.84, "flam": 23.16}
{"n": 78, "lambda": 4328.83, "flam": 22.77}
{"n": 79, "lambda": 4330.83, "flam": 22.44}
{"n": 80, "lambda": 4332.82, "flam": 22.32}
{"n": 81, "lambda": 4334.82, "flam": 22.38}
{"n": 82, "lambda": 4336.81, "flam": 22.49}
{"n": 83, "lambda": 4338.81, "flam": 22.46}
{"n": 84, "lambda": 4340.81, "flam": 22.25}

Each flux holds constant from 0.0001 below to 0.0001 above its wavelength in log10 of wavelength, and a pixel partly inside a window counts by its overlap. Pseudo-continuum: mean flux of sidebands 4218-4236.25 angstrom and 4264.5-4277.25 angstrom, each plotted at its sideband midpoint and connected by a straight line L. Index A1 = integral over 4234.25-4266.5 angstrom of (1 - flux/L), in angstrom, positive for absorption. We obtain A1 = 7.2 angstrom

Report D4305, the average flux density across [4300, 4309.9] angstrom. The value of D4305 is 23.3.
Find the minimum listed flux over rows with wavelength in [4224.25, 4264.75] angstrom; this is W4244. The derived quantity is 8.887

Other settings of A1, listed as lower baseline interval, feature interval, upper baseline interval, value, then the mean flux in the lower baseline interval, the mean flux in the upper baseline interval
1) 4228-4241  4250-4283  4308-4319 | 4.1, 19.1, 22.4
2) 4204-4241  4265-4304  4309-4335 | -2.2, 17.6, 22.5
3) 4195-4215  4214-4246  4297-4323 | 0.7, 17.1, 22.7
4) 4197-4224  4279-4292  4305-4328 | -0.6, 16.9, 22.7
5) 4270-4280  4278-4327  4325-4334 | -1.0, 21.3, 22.7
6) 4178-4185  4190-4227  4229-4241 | 3.2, 19.5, 19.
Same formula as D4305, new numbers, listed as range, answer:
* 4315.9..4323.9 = 22.2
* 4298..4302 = 22.8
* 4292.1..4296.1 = 22.1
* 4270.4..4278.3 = 21.4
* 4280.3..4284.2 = 21.3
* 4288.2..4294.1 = 22.2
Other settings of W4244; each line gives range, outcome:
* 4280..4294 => 20.86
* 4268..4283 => 20.84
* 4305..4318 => 22.1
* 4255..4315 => 12.6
